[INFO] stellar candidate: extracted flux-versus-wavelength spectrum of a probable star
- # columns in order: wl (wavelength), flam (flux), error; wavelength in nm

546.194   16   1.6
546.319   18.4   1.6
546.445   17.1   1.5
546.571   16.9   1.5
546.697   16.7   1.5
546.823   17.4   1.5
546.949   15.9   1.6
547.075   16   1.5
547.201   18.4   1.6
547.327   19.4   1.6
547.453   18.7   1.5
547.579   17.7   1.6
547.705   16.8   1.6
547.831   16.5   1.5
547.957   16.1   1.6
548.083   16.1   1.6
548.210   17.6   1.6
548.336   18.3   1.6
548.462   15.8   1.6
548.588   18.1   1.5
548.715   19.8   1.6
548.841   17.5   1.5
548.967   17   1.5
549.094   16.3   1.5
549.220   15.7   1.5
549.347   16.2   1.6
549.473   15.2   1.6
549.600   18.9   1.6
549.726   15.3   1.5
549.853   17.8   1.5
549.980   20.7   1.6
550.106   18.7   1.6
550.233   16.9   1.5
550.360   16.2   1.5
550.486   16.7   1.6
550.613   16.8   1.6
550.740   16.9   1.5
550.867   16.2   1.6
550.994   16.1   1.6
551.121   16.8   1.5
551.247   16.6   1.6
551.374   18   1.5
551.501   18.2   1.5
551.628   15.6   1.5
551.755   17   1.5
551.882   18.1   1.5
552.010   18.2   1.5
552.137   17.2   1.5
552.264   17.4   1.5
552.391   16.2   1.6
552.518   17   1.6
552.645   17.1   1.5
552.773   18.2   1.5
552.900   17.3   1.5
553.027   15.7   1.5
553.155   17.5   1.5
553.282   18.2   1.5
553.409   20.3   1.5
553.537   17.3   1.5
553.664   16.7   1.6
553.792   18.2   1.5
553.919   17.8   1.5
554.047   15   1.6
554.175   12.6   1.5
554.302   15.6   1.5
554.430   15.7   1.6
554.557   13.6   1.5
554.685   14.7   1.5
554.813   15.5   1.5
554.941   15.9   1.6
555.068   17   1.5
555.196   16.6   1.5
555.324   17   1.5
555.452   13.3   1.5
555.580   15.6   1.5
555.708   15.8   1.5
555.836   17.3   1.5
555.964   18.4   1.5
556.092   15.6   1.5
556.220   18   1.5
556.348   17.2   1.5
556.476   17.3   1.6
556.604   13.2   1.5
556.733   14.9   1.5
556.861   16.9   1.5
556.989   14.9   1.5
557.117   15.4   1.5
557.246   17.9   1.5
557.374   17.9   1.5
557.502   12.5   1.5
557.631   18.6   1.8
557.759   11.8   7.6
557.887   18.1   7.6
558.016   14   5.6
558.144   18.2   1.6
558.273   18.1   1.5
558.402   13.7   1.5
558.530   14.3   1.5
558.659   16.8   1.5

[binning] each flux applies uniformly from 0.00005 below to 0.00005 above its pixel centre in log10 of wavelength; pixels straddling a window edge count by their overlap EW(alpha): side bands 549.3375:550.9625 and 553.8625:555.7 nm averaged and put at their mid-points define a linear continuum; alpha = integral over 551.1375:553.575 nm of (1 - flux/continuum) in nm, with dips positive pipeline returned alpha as -0.17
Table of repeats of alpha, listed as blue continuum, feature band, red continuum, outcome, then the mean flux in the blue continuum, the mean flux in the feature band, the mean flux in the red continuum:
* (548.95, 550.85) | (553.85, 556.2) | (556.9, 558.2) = 0.07 nm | 17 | 15.8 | 15.9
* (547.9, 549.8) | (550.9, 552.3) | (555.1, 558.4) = -0.04 nm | 16.9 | 17.2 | 16.1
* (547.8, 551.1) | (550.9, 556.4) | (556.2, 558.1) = -0.08 nm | 17.1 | 16.7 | 15.9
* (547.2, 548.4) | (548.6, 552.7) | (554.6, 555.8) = -0.08 nm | 17.5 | 17.1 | 15.7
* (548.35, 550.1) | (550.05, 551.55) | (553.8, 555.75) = -0.02 nm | 17.3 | 17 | 15.5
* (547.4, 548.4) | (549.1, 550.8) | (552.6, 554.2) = 0.01 nm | 17.2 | 17.1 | 17.2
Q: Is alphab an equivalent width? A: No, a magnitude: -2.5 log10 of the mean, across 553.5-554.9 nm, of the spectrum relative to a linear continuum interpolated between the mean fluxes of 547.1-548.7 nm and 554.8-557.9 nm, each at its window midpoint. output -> 0.05 mag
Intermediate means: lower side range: 17.5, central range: 15.7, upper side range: 16.1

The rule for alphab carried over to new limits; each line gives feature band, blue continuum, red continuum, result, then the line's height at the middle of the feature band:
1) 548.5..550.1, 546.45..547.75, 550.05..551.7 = -0.02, 17.1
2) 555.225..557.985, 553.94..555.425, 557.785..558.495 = -0.02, 15.8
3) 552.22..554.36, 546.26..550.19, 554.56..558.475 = -0.03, 16.5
